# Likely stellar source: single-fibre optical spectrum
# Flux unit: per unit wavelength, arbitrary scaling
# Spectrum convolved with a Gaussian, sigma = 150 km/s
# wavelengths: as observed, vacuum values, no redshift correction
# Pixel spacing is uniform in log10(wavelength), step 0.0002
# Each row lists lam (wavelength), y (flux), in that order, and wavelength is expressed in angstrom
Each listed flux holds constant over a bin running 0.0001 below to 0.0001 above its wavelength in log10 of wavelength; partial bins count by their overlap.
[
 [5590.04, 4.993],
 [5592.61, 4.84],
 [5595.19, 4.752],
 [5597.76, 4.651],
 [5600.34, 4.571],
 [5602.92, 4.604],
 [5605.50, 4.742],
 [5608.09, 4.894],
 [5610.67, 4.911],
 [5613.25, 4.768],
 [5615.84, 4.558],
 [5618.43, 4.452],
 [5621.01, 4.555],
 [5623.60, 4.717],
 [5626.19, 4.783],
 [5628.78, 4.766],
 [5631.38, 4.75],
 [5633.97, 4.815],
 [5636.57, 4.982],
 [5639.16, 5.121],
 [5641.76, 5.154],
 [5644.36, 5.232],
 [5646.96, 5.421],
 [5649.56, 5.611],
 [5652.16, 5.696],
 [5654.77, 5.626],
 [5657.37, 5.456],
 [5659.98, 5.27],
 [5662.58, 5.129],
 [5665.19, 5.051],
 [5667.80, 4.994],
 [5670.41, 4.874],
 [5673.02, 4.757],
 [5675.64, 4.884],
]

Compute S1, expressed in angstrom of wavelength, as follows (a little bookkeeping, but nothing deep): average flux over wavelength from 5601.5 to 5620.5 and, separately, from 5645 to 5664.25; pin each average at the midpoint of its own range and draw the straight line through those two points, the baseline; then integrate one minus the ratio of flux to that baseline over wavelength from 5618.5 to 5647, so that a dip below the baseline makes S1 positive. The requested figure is 1.0 angstrom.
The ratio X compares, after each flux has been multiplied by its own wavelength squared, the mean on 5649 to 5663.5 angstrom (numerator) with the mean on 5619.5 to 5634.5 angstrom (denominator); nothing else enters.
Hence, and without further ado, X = 1.2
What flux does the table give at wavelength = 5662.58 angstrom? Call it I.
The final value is 5.129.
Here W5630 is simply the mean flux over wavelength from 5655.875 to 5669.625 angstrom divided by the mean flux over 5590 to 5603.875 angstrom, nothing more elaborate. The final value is 1.10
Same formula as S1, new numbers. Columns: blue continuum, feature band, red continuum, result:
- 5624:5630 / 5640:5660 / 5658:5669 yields -1.8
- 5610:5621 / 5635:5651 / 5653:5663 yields -0.3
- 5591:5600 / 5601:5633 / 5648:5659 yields 2.2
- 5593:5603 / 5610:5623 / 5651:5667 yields 0.6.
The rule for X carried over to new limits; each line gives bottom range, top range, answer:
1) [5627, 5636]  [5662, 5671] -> 1.06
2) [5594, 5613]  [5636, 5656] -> 1.15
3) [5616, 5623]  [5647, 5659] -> 1.24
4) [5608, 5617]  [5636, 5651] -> 1.12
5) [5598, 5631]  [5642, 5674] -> 1.14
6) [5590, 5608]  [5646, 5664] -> 1.18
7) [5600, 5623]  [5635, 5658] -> 1.16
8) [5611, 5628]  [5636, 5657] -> 1.16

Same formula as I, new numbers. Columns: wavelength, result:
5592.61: 4.84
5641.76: 5.154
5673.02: 4.757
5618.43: 4.452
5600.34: 4.571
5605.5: 4.742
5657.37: 5.456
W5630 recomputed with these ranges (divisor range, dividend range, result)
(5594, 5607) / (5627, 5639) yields 1.04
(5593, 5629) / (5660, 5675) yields 1.06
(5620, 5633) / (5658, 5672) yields 1.08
